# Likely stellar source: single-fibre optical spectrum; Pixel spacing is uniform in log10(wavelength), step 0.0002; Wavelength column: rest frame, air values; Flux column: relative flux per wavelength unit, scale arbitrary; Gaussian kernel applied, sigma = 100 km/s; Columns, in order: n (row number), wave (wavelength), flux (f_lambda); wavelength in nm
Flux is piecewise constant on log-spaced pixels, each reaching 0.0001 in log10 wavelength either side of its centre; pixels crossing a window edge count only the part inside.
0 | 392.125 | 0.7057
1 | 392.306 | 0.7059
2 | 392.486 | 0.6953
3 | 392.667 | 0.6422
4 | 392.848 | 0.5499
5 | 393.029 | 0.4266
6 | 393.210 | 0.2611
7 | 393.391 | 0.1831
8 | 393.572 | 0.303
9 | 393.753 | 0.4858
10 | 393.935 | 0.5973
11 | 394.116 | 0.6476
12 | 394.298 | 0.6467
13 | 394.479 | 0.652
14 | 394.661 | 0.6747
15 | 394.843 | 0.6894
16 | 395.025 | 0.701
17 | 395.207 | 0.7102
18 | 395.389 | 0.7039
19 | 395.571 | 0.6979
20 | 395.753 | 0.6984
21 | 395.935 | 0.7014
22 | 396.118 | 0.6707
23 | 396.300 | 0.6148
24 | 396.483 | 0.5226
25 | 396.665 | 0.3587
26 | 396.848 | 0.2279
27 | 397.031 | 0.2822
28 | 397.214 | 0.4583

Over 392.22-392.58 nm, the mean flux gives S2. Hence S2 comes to 0.701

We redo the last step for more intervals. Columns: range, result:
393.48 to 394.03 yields 0.463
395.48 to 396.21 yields 0.692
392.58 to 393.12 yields 0.538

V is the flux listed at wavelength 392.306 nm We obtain 0.7059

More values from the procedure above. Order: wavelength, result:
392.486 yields 0.6953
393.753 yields 0.4858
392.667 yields 0.6422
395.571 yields 0.6979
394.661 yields 0.6747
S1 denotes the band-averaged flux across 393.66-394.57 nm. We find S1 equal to 0.605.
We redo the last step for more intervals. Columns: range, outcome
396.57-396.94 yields 0.296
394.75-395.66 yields 0.7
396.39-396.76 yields 0.439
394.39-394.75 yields 0.663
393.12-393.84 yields 0.308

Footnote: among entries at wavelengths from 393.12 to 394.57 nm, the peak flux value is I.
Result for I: 0.652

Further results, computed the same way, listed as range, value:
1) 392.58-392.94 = 0.6422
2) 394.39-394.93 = 0.6894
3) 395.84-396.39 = 0.7014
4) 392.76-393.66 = 0.5499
